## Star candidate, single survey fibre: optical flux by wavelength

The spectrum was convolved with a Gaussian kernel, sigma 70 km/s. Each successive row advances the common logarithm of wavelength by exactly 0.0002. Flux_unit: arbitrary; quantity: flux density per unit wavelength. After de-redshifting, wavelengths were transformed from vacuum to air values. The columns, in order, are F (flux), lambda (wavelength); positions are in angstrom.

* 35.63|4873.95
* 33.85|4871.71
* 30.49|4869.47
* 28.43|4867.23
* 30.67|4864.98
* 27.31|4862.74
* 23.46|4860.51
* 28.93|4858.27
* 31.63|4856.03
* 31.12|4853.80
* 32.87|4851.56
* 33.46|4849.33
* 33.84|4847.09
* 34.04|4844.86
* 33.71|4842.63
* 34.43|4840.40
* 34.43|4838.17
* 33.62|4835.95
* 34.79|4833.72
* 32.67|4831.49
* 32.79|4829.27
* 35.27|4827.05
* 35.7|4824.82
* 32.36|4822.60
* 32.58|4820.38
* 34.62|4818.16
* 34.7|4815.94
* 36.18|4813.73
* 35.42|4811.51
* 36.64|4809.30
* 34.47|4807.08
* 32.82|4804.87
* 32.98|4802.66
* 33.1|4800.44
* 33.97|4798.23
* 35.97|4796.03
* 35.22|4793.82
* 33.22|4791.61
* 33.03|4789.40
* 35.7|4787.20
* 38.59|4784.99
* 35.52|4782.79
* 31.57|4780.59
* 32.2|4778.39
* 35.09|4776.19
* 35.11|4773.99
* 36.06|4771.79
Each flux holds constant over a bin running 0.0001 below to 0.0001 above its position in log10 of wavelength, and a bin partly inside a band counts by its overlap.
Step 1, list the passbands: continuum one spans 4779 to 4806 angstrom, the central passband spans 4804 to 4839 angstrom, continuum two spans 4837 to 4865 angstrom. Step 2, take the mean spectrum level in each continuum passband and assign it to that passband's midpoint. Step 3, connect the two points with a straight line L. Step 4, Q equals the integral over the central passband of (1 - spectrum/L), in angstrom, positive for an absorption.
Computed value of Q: -1.5 angstrom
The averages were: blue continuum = 34.3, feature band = 34.3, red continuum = 31.6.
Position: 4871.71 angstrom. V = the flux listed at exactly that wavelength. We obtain 33.85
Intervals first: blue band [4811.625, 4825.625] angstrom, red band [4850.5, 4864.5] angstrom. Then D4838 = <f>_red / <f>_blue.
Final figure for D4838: 0.85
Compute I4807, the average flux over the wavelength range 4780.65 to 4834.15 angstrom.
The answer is 34.5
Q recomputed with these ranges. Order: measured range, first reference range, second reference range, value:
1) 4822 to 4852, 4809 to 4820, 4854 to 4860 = -1.50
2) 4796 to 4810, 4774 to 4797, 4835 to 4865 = -0.10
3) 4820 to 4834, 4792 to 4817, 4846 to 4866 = -0.41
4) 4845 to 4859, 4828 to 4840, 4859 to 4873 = -0.46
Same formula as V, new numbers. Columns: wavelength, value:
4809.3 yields 36.64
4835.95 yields 33.62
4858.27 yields 28.93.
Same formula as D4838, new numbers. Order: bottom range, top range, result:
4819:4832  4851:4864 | 0.86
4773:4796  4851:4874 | 0.87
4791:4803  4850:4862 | 0.87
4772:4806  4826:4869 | 0.93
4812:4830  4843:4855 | 0.96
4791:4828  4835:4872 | 0.91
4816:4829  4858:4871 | 0.83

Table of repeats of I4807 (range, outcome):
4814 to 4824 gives 33.9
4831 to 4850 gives 33.9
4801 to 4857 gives 33.9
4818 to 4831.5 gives 33.7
